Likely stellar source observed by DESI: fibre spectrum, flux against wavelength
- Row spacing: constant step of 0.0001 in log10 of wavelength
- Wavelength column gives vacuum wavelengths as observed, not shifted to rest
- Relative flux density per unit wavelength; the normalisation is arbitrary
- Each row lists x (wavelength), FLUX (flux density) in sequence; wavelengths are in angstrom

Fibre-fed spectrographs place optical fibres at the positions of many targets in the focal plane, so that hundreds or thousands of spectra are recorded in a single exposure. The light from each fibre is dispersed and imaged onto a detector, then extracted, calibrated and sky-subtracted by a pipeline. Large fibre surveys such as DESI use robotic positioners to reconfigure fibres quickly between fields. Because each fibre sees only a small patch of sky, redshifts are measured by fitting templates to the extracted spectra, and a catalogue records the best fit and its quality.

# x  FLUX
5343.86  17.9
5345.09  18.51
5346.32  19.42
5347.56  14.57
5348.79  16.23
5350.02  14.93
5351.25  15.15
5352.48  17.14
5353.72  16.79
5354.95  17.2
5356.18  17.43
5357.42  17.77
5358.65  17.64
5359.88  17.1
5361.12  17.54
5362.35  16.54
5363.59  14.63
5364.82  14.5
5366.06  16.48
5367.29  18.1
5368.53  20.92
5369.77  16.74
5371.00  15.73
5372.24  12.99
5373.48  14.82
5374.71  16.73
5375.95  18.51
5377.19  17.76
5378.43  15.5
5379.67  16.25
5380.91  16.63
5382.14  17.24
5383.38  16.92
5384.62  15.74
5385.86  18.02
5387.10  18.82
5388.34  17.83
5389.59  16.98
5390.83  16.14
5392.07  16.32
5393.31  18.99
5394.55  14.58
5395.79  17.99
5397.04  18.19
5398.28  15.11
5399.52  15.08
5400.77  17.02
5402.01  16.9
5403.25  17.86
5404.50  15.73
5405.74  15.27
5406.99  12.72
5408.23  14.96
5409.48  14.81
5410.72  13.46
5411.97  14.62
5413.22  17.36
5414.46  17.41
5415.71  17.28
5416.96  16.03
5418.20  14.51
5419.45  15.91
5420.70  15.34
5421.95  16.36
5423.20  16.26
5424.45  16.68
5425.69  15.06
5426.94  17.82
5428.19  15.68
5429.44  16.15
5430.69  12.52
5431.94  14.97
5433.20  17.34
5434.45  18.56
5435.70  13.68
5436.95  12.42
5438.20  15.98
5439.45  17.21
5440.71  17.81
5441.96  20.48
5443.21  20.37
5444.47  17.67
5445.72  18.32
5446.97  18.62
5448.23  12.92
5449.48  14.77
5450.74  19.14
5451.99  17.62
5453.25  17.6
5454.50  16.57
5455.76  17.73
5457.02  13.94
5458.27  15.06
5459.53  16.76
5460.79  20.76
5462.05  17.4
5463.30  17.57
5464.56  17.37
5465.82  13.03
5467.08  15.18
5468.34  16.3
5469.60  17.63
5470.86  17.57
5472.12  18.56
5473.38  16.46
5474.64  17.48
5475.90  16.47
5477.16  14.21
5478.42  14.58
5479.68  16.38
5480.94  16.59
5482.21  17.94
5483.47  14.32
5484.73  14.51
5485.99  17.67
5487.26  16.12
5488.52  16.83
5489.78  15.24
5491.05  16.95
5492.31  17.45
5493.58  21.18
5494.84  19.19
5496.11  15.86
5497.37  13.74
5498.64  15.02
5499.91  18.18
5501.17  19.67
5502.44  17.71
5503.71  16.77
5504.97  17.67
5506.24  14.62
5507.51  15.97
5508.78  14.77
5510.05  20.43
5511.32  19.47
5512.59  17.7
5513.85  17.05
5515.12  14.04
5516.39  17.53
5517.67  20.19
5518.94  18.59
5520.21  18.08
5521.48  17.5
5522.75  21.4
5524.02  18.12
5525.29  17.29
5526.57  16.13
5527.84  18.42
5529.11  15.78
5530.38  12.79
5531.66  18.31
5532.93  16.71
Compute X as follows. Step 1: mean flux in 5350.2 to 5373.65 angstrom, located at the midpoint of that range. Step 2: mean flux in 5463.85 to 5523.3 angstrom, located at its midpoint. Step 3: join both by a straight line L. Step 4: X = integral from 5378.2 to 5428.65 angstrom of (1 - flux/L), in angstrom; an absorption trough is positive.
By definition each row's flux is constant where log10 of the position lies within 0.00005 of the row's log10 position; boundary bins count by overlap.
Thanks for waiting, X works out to 1.3 angstrom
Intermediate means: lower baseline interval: 16.6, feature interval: 16.3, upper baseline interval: 17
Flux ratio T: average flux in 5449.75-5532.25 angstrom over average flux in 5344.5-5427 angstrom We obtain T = 1.03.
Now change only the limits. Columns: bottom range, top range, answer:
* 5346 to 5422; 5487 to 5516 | 1.04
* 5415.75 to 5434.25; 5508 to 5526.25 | 1.13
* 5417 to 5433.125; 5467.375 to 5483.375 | 1.06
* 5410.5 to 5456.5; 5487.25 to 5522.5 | 1.05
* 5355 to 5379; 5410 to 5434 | 0.95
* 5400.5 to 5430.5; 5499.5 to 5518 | 1.10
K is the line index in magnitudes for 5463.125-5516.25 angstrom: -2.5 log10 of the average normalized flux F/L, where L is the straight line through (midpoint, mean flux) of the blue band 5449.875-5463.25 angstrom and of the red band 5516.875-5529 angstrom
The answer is 0.07 mag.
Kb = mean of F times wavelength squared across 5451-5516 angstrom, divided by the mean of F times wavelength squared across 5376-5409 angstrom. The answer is 1.0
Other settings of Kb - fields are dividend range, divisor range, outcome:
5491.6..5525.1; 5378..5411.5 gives 1.12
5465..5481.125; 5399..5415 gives 1.06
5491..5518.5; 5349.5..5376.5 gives 1.10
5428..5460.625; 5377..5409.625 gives 1.03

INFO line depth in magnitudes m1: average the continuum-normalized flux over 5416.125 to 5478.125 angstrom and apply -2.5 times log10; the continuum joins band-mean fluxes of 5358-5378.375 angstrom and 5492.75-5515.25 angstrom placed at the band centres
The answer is 0.03 mag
